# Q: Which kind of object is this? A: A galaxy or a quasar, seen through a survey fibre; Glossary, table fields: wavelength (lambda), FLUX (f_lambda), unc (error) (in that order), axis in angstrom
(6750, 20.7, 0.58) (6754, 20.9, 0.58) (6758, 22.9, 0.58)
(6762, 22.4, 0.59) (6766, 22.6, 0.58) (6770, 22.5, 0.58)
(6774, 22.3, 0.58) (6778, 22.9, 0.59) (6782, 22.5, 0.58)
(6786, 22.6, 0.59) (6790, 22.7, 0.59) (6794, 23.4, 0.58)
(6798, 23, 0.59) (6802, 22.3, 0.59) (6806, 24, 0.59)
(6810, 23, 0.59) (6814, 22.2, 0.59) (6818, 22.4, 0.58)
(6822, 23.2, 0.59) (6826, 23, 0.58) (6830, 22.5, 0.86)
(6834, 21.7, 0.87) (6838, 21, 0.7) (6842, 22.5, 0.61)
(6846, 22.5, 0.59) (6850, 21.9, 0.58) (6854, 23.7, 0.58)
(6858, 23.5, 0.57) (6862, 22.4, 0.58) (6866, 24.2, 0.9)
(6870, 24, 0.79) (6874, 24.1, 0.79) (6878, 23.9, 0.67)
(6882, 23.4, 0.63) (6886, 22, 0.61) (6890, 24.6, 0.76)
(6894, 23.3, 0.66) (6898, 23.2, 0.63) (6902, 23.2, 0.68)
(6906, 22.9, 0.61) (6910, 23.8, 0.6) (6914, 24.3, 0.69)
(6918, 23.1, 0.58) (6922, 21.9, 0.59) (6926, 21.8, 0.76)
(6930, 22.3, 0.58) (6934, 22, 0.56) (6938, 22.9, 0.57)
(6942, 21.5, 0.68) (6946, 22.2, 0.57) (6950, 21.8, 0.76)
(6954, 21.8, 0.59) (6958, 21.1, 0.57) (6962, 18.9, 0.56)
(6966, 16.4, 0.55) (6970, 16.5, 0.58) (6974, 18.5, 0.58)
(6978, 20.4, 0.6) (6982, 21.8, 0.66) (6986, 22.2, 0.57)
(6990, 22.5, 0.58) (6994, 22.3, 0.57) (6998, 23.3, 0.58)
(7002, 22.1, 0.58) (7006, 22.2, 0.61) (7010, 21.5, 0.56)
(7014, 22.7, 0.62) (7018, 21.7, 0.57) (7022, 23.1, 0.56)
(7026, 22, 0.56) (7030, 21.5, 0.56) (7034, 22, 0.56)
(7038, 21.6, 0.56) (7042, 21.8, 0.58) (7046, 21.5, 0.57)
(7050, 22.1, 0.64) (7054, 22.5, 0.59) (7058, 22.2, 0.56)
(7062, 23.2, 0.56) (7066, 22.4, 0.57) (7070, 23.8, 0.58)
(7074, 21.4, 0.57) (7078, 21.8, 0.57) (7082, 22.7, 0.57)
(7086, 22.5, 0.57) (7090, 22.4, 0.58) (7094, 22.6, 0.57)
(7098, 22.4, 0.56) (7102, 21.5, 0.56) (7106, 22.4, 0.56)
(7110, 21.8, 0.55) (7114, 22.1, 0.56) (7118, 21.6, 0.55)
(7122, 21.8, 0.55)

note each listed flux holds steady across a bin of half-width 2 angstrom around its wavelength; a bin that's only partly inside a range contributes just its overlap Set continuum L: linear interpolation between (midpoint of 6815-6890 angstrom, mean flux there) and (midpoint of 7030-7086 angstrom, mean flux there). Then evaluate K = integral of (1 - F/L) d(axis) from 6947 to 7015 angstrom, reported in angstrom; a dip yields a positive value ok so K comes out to 4.7 angstrom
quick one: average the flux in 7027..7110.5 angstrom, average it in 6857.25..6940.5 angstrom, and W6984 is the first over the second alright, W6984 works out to 0.96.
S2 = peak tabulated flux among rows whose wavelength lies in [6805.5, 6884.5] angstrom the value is 24.2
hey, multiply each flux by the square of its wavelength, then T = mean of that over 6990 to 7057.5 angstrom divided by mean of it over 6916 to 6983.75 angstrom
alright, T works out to 1.1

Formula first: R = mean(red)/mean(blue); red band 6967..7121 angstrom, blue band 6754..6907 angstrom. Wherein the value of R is 1.0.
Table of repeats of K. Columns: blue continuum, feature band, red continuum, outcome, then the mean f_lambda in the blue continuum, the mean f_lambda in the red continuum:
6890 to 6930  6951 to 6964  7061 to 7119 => 1.2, 23.1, 22.3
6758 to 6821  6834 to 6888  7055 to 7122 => -0.8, 22.7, 22.3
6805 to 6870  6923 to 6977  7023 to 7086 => 4.5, 22.8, 22.2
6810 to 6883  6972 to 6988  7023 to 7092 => 1.2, 22.9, 22.2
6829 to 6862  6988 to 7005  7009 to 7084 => -0.2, 22.4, 22.2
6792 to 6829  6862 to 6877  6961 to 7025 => -1.0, 22.9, 21.1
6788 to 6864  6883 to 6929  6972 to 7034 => -1.6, 22.7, 21.9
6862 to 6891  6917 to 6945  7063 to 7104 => 1.3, 23.6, 22.4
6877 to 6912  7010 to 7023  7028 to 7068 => 0.0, 23.4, 22.1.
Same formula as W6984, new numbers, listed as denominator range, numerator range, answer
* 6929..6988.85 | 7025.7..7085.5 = 1.07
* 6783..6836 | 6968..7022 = 0.94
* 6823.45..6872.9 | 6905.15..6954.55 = 0.99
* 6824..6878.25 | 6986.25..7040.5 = 0.97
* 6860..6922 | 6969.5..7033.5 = 0.92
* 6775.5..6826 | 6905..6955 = 0.98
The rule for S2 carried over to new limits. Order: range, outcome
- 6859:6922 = 24.6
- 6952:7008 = 23.3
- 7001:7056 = 23.1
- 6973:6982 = 21.8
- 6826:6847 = 23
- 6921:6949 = 22.9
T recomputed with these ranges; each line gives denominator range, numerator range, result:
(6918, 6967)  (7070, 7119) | 1.08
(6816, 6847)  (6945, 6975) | 0.91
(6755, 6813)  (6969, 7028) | 1.01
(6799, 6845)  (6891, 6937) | 1.04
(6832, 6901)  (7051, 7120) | 1.03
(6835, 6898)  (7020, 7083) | 1.01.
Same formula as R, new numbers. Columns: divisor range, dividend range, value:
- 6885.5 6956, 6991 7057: 0.97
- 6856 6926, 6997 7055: 0.95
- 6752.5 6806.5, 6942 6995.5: 0.91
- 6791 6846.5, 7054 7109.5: 0.99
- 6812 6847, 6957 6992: 0.89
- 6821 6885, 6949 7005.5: 0.90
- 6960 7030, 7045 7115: 1.06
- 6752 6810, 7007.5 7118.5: 0.98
